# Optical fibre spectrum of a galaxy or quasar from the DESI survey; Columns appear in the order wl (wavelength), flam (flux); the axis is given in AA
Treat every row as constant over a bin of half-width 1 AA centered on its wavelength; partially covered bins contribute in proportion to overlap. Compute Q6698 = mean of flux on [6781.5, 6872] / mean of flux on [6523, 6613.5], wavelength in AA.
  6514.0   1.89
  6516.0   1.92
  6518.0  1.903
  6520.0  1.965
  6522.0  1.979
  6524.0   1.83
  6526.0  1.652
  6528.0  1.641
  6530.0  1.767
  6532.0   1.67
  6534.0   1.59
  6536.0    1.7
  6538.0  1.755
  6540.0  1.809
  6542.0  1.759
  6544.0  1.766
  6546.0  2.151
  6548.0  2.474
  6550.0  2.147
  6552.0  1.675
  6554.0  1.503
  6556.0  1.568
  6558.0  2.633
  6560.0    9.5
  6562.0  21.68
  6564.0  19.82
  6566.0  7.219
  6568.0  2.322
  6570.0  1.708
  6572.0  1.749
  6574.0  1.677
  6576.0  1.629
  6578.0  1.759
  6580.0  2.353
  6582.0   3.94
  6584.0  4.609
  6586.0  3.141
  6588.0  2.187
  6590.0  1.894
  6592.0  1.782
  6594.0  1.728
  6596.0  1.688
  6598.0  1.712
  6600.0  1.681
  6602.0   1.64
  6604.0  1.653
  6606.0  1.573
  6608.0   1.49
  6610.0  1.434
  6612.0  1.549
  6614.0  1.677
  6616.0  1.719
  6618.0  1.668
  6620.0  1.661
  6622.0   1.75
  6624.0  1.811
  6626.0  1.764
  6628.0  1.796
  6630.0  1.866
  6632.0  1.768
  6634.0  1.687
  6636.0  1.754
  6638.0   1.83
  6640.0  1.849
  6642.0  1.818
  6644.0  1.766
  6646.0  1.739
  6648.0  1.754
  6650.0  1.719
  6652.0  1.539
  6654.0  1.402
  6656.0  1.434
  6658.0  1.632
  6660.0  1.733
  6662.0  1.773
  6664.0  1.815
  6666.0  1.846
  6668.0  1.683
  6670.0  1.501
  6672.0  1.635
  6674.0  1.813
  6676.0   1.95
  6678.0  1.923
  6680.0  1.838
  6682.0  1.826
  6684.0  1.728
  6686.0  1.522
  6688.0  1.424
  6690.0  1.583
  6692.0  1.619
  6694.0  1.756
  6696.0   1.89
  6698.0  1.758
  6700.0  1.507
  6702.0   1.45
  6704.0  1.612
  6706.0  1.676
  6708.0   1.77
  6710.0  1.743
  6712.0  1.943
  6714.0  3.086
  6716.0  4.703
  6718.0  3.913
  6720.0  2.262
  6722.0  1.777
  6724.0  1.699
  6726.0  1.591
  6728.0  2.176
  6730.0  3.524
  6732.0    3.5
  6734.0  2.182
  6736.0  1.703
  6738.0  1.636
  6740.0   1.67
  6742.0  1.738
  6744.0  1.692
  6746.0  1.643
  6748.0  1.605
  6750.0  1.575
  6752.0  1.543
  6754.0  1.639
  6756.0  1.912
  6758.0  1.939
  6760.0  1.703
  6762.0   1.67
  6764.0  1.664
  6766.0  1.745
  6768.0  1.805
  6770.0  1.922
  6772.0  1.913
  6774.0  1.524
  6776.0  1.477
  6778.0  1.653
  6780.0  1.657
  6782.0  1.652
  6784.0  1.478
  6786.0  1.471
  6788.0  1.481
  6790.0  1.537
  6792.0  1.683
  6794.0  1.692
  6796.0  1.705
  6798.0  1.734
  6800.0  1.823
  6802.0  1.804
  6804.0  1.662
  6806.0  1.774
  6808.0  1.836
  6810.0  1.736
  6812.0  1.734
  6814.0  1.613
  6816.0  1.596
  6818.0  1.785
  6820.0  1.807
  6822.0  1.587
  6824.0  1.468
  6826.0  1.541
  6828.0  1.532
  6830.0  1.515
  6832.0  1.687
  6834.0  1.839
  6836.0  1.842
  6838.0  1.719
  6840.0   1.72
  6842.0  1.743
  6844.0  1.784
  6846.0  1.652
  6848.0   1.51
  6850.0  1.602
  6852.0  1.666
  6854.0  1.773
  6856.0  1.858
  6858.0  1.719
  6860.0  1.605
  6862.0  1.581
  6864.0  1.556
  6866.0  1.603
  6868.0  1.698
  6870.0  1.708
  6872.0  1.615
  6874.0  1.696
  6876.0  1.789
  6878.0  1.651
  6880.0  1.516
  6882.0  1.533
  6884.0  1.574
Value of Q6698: 0.54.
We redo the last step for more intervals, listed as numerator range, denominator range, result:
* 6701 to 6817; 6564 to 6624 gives 0.77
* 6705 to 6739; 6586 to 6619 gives 1.39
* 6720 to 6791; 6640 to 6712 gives 1.07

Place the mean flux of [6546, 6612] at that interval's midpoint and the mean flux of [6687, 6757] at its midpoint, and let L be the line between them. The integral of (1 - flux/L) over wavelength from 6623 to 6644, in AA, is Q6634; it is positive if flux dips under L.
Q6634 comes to 8.3 AA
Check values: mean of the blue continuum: 3.56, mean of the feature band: 1.79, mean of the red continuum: 2.01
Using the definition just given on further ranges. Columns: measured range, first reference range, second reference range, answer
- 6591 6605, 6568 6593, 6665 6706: 3.5 AA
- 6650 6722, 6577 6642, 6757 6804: -2.6 AA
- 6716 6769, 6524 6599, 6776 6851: 3.1 AA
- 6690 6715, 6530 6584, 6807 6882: 8.6 AA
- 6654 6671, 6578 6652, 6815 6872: 1.9 AA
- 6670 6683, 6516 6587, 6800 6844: 4.1 AA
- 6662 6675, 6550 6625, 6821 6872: 5.0 AA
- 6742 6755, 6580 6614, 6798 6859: 1.5 AA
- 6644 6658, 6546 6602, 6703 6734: 6.8 AA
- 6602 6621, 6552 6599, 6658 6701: 10.0 AA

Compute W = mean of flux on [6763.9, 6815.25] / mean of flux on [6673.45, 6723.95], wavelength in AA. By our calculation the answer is 0.8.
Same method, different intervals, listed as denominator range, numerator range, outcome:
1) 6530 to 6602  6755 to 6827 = 0.49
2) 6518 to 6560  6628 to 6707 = 0.84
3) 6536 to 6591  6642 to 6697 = 0.43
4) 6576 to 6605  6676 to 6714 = 0.77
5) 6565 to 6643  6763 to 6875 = 0.81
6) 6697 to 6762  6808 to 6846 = 0.82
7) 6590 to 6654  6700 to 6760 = 1.22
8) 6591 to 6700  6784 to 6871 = 0.98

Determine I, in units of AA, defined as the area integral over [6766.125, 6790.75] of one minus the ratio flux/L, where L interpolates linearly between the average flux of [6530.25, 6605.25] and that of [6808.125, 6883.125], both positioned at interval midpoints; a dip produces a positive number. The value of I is 5.2 AA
